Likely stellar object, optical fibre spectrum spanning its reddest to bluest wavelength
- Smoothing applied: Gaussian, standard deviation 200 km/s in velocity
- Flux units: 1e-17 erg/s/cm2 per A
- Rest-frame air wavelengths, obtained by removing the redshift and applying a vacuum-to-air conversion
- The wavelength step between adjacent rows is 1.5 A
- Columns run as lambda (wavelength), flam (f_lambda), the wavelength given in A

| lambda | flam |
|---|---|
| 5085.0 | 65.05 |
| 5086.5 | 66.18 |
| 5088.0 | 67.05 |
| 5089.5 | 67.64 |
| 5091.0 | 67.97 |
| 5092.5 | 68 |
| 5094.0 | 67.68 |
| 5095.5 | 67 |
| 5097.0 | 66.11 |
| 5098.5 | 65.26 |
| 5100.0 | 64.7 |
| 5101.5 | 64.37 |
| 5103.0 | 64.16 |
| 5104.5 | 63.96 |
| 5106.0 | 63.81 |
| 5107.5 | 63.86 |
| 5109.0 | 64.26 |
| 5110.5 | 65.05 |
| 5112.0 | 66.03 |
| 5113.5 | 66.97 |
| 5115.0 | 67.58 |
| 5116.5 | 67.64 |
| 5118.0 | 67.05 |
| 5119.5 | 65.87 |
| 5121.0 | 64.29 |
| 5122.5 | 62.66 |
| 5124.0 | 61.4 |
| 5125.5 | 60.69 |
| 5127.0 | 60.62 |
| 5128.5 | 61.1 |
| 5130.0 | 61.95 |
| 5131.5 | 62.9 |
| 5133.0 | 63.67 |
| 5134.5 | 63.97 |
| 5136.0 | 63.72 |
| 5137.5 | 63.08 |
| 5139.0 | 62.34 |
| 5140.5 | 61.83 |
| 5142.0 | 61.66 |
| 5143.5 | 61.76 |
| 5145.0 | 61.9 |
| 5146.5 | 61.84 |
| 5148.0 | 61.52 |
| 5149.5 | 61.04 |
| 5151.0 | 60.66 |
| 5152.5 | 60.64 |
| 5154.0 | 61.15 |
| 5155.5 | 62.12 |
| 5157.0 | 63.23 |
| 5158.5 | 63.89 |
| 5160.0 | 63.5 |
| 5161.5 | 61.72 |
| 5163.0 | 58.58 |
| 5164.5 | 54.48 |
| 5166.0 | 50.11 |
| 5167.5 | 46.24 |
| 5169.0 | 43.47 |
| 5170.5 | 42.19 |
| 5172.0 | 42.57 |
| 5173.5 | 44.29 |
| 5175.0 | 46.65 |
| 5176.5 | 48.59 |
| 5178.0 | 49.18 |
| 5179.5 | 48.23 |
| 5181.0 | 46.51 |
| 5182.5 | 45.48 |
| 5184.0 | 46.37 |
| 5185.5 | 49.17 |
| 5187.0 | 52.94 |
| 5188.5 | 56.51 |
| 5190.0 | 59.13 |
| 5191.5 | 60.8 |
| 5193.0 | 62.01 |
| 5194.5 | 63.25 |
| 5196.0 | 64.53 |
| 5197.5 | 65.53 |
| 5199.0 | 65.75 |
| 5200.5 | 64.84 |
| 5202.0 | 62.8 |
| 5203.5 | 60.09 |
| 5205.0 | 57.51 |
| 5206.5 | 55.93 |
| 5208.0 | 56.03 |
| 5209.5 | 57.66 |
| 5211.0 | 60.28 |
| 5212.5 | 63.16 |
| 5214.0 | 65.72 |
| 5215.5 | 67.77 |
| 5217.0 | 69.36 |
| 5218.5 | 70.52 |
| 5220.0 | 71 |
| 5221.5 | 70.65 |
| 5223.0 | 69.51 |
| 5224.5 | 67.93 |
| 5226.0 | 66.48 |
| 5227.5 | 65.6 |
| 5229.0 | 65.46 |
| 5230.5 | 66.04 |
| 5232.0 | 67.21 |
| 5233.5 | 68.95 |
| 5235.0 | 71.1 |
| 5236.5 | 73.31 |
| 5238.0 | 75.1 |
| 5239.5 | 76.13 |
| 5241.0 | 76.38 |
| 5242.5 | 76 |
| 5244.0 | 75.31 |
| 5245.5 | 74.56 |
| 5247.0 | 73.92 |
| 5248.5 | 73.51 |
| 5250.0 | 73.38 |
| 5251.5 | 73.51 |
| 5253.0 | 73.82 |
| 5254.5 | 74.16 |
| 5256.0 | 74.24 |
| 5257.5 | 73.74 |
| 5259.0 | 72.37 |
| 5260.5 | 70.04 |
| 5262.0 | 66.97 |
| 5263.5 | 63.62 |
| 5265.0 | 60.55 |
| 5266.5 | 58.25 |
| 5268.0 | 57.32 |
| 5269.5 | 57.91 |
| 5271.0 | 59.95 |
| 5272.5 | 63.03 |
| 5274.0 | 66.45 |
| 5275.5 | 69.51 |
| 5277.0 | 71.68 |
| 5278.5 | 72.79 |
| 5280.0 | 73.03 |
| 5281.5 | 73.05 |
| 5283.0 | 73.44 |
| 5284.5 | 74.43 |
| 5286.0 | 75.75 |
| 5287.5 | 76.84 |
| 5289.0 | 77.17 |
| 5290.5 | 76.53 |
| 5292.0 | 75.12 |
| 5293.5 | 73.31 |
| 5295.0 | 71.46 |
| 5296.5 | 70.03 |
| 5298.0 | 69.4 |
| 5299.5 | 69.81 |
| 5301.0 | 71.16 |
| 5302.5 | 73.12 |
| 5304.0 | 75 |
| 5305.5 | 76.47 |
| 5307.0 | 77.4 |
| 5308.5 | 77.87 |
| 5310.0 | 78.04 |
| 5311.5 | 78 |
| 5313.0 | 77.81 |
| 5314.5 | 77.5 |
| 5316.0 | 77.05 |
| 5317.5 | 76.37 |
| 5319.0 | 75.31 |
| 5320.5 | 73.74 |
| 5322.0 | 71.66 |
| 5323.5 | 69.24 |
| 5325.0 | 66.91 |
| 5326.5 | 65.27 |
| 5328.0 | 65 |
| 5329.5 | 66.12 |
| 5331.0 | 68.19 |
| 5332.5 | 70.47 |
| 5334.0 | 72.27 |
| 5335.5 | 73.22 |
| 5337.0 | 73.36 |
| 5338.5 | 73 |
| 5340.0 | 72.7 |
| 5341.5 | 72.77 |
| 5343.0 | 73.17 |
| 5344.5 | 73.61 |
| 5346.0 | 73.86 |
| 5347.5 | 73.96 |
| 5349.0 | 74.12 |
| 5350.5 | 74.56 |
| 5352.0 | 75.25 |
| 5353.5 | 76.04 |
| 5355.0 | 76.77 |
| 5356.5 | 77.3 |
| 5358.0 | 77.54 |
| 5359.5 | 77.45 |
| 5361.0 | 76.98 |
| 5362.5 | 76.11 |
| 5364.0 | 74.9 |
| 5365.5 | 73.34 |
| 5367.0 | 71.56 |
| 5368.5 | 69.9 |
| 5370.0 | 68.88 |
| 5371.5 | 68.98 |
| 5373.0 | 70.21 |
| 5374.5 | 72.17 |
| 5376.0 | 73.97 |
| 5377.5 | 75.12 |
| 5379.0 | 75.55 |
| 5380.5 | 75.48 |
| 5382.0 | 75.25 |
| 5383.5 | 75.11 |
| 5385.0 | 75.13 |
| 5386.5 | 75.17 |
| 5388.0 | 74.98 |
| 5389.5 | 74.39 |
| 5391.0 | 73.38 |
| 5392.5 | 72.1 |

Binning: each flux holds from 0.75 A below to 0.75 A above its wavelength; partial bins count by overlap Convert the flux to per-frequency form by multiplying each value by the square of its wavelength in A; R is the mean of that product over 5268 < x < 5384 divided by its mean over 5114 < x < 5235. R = 1.28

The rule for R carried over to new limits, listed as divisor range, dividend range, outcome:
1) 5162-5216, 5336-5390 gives 1.44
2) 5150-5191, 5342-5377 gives 1.50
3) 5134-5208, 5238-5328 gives 1.32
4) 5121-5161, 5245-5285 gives 1.17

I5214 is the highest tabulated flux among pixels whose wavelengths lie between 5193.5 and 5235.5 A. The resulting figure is 71.1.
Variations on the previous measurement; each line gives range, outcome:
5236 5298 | 77.17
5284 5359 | 78.04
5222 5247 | 76.38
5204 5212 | 60.28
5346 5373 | 77.54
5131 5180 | 63.97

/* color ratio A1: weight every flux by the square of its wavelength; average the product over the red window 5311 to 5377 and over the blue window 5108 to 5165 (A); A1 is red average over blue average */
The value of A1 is 1.3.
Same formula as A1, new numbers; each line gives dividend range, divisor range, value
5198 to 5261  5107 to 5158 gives 1.13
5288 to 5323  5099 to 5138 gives 1.25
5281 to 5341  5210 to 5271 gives 1.09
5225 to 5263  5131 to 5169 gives 1.23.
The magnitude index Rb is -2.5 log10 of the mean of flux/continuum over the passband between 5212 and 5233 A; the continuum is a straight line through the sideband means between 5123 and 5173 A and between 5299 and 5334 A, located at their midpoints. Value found -0.040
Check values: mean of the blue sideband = 59.1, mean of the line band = 67.7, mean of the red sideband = 72.9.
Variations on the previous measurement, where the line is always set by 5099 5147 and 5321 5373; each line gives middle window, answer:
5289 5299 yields -0.04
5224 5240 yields -0.02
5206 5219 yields 0.07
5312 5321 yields -0.08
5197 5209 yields 0.10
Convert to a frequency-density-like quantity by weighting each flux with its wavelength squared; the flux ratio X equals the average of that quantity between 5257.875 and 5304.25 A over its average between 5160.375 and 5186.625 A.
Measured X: 1.5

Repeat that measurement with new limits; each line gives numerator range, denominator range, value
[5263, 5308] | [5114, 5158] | 1.18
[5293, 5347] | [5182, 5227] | 1.23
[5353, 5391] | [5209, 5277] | 1.14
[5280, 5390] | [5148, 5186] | 1.48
